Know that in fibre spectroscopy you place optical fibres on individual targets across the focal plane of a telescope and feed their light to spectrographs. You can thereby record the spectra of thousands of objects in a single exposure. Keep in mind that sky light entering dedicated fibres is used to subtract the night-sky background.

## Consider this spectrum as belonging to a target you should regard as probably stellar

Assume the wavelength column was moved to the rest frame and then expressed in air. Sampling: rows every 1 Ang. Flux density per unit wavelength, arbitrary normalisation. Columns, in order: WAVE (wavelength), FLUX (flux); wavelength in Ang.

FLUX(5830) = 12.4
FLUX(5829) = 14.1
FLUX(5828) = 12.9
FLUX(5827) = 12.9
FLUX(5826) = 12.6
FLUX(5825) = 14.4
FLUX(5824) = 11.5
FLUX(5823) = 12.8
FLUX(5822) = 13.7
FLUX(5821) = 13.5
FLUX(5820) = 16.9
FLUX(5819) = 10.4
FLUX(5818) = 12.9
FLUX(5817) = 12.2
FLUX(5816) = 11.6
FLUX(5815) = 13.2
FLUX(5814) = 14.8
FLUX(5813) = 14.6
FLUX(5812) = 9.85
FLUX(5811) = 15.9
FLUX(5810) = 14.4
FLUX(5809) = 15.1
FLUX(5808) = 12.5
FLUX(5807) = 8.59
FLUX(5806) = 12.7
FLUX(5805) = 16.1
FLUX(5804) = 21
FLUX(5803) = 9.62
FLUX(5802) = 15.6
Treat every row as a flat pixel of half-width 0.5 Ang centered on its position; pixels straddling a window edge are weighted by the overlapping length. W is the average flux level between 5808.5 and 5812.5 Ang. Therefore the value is 13.8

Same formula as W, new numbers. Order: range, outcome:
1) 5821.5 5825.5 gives 13.1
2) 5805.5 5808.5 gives 11.3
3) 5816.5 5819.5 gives 11.8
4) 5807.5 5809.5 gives 13.8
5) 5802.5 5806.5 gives 14.9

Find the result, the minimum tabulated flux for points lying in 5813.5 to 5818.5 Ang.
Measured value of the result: 11.6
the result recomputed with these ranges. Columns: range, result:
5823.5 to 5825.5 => 11.5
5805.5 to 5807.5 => 8.59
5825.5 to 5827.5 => 12.6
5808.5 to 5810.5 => 14.4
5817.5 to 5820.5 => 10.4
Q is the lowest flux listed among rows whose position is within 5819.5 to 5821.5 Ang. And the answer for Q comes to 13.5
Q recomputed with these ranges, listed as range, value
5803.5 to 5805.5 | 16.1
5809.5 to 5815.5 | 9.85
